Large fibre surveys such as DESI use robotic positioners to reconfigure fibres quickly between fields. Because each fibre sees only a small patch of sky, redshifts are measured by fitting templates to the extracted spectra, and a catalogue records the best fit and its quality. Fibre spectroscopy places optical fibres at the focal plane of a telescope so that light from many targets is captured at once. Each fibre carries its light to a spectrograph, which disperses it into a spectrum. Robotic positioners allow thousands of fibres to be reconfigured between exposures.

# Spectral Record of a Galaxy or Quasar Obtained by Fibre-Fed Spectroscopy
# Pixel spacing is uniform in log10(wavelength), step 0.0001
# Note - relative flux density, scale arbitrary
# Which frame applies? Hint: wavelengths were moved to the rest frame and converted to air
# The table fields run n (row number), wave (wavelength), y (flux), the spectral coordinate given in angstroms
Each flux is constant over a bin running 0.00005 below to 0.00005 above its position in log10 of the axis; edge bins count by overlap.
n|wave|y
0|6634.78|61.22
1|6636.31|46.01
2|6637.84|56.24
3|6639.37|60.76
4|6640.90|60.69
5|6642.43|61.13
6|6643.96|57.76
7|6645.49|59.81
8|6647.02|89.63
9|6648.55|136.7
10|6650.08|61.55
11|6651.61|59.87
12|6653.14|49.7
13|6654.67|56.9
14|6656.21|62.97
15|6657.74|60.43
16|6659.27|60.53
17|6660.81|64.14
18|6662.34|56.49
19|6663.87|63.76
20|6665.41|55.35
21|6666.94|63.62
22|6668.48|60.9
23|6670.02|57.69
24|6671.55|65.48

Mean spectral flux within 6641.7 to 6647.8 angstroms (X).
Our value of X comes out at 67.3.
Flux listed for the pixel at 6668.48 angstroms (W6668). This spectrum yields 60.9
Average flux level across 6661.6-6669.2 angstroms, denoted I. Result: 60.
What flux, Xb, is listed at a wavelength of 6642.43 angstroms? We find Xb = 61.13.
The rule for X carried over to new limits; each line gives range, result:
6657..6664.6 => 61.1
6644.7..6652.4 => 81.4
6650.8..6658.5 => 58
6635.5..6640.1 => 54.3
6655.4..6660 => 61.3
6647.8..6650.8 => 99.5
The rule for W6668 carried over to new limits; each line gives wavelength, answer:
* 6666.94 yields 63.62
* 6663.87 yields 63.76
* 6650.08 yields 61.55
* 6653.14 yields 49.7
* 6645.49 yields 59.81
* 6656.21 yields 62.97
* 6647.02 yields 89.63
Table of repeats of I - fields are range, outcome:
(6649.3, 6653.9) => 57.4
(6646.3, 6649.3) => 113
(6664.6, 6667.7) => 59.5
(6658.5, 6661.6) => 62.3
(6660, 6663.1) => 60.3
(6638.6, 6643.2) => 60.8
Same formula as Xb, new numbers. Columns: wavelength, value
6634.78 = 61.22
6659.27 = 60.53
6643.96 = 57.76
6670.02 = 57.69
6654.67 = 56.9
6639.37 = 60.76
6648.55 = 136.7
